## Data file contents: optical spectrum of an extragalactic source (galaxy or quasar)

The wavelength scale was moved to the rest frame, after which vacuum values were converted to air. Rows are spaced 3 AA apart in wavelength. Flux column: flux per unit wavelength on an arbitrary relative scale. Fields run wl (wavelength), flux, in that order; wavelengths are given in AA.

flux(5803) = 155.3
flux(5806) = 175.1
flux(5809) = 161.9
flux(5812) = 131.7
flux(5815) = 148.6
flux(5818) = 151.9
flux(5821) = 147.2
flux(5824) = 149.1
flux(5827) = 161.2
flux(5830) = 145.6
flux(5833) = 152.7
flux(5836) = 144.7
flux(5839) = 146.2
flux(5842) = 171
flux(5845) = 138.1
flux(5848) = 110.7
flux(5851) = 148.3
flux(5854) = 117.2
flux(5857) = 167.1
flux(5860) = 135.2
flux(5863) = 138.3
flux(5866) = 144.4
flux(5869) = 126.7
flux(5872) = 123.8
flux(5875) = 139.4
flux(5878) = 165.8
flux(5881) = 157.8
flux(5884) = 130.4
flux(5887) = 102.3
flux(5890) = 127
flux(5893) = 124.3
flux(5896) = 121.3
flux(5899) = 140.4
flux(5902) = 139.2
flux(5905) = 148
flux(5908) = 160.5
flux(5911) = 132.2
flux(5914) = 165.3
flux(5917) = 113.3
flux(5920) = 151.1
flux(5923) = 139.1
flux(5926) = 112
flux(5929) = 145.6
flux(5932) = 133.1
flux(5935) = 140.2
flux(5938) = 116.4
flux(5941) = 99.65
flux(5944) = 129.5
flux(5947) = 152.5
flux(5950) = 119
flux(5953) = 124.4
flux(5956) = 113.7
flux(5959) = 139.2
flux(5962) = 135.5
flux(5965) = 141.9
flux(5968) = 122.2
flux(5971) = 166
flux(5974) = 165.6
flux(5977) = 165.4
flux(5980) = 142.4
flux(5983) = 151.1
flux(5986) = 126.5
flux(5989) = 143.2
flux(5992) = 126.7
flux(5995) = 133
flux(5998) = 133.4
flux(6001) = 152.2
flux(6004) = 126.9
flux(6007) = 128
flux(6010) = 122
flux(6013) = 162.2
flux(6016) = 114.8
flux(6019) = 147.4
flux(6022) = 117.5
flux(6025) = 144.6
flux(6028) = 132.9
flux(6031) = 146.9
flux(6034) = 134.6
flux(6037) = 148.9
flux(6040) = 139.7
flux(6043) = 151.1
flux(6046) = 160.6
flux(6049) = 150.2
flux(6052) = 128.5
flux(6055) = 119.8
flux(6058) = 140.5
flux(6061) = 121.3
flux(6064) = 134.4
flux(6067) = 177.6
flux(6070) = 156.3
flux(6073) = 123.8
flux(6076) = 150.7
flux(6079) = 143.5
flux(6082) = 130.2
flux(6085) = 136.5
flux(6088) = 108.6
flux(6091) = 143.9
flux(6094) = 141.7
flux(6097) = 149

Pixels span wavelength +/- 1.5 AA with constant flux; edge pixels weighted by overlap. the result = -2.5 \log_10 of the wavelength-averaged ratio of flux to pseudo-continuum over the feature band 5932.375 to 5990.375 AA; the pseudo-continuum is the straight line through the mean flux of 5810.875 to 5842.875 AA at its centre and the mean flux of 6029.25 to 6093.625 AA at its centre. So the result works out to 0.061 mag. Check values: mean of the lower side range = 150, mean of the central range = 136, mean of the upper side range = 140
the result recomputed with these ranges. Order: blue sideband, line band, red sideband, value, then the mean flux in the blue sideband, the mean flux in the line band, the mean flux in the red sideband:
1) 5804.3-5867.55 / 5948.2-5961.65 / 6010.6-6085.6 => 0.14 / 147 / 126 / 140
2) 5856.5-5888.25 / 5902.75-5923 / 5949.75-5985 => -0.04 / 139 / 144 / 141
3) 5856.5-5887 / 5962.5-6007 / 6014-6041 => -0.03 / 140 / 142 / 137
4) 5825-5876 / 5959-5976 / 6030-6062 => -0.04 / 142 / 146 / 140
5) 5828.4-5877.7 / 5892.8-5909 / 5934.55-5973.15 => -0.02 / 141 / 139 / 131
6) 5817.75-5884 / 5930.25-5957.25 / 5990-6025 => 0.10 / 144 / 126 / 134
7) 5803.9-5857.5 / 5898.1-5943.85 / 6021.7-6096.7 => 0.07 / 148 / 135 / 140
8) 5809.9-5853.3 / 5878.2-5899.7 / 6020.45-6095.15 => 0.11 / 146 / 131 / 139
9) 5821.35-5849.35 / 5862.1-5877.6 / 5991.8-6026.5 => 0.06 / 147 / 137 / 134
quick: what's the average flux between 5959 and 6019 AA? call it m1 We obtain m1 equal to 140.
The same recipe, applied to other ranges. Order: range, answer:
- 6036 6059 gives 142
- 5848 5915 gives 138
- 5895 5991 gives 137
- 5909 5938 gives 136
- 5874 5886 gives 147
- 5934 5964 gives 127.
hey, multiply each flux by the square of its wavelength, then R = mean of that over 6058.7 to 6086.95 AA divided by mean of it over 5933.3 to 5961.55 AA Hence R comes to 1.16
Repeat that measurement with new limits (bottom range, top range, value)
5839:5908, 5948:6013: 1.04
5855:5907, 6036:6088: 1.09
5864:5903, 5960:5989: 1.12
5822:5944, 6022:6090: 1.07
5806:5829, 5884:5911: 0.90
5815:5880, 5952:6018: 1.00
